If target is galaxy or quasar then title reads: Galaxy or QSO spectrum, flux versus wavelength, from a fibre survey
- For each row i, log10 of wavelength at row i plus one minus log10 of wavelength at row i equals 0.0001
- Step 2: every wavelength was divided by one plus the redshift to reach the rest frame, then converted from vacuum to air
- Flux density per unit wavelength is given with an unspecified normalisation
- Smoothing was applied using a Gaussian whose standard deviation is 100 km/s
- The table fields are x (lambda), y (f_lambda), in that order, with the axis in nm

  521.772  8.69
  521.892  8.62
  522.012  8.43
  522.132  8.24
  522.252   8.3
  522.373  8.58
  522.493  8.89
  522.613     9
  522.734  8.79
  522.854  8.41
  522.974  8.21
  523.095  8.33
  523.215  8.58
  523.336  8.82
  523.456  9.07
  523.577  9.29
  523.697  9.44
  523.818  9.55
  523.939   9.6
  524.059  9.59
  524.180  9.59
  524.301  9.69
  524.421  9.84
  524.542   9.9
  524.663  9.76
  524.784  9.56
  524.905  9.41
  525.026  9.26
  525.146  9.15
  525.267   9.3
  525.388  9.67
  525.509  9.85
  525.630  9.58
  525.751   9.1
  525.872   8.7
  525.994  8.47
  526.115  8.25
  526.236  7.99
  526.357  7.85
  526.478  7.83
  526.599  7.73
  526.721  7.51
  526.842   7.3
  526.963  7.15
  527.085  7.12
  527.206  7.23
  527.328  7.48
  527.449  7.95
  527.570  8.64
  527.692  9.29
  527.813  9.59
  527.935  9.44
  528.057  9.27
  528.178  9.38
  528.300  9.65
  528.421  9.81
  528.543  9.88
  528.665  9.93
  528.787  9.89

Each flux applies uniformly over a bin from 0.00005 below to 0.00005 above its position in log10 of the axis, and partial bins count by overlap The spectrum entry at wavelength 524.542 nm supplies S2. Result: 9.9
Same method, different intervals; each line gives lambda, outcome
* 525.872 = 8.7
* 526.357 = 7.85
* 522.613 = 9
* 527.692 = 9.29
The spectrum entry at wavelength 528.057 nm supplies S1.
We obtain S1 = 9.27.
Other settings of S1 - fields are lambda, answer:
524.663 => 9.76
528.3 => 9.65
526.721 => 7.51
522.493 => 8.89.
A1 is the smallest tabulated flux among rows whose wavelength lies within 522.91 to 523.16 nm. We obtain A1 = 8.21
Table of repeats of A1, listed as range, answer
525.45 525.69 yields 9.58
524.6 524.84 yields 9.56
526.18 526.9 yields 7.3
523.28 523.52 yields 8.82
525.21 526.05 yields 8.47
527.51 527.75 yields 8.64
